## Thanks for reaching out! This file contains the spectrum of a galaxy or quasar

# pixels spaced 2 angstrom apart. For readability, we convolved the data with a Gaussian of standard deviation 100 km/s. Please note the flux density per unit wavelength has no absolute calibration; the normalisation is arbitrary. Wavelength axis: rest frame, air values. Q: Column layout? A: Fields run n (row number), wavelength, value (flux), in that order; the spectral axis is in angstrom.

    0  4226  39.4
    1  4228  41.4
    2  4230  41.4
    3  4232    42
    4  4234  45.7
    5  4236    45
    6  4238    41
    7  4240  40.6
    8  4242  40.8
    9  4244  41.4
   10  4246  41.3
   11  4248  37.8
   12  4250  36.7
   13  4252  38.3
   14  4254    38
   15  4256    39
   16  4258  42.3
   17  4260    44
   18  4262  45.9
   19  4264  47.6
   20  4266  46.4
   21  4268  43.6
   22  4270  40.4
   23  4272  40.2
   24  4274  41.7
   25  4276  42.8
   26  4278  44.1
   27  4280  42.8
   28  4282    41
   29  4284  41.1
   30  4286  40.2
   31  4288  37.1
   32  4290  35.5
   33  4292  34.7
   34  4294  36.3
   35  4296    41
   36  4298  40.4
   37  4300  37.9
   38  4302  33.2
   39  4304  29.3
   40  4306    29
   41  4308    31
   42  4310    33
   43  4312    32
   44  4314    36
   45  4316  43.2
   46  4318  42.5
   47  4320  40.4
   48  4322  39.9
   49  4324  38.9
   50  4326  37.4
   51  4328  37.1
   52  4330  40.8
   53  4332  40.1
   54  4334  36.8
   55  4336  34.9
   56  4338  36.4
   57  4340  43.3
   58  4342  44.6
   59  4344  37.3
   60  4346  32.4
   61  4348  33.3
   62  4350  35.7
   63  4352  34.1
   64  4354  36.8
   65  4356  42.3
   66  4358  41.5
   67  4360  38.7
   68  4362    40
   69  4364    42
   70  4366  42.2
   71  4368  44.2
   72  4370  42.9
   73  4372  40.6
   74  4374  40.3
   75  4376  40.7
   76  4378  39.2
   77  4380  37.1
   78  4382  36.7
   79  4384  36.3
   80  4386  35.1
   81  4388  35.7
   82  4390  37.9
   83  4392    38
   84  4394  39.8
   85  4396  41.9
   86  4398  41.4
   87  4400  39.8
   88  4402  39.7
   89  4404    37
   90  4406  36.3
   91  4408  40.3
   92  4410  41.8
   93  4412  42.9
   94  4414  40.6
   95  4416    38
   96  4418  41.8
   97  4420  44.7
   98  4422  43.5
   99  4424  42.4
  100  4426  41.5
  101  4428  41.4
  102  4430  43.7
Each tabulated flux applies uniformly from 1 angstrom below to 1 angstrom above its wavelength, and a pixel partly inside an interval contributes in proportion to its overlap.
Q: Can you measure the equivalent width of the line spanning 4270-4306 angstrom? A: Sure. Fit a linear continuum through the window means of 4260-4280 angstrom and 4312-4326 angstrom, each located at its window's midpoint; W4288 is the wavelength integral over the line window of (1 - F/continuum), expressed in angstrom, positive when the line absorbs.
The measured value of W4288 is 3.0 angstrom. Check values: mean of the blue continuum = 43.6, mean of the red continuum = 39.4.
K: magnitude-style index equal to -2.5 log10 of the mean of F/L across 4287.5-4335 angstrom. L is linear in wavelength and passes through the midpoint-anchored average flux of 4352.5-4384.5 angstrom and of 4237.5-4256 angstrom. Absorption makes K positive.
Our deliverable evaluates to 0.084 mag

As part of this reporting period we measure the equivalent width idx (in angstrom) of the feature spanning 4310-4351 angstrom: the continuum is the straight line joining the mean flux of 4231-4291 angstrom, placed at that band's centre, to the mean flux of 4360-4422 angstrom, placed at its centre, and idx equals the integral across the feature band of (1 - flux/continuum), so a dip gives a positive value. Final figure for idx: 2.6 angstrom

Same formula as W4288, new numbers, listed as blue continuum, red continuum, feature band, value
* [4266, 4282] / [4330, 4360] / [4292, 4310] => 2.7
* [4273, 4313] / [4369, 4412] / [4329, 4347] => -0.2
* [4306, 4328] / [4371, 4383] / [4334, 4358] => 0.3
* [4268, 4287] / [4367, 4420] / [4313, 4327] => 0.4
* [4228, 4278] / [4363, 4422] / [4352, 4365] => 0.2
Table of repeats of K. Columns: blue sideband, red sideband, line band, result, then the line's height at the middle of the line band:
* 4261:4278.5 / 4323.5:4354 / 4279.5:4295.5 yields 0.10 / 42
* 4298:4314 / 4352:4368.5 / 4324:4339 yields -0.04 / 36.5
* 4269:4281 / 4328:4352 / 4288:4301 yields 0.09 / 40.7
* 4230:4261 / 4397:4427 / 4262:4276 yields -0.07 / 40.9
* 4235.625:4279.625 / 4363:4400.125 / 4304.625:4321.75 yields 0.14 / 40.8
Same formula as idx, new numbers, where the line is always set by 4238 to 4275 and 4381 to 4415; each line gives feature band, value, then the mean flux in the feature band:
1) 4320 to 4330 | 0.4 angstrom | 38.8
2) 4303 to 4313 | 2.4 angstrom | 30.9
